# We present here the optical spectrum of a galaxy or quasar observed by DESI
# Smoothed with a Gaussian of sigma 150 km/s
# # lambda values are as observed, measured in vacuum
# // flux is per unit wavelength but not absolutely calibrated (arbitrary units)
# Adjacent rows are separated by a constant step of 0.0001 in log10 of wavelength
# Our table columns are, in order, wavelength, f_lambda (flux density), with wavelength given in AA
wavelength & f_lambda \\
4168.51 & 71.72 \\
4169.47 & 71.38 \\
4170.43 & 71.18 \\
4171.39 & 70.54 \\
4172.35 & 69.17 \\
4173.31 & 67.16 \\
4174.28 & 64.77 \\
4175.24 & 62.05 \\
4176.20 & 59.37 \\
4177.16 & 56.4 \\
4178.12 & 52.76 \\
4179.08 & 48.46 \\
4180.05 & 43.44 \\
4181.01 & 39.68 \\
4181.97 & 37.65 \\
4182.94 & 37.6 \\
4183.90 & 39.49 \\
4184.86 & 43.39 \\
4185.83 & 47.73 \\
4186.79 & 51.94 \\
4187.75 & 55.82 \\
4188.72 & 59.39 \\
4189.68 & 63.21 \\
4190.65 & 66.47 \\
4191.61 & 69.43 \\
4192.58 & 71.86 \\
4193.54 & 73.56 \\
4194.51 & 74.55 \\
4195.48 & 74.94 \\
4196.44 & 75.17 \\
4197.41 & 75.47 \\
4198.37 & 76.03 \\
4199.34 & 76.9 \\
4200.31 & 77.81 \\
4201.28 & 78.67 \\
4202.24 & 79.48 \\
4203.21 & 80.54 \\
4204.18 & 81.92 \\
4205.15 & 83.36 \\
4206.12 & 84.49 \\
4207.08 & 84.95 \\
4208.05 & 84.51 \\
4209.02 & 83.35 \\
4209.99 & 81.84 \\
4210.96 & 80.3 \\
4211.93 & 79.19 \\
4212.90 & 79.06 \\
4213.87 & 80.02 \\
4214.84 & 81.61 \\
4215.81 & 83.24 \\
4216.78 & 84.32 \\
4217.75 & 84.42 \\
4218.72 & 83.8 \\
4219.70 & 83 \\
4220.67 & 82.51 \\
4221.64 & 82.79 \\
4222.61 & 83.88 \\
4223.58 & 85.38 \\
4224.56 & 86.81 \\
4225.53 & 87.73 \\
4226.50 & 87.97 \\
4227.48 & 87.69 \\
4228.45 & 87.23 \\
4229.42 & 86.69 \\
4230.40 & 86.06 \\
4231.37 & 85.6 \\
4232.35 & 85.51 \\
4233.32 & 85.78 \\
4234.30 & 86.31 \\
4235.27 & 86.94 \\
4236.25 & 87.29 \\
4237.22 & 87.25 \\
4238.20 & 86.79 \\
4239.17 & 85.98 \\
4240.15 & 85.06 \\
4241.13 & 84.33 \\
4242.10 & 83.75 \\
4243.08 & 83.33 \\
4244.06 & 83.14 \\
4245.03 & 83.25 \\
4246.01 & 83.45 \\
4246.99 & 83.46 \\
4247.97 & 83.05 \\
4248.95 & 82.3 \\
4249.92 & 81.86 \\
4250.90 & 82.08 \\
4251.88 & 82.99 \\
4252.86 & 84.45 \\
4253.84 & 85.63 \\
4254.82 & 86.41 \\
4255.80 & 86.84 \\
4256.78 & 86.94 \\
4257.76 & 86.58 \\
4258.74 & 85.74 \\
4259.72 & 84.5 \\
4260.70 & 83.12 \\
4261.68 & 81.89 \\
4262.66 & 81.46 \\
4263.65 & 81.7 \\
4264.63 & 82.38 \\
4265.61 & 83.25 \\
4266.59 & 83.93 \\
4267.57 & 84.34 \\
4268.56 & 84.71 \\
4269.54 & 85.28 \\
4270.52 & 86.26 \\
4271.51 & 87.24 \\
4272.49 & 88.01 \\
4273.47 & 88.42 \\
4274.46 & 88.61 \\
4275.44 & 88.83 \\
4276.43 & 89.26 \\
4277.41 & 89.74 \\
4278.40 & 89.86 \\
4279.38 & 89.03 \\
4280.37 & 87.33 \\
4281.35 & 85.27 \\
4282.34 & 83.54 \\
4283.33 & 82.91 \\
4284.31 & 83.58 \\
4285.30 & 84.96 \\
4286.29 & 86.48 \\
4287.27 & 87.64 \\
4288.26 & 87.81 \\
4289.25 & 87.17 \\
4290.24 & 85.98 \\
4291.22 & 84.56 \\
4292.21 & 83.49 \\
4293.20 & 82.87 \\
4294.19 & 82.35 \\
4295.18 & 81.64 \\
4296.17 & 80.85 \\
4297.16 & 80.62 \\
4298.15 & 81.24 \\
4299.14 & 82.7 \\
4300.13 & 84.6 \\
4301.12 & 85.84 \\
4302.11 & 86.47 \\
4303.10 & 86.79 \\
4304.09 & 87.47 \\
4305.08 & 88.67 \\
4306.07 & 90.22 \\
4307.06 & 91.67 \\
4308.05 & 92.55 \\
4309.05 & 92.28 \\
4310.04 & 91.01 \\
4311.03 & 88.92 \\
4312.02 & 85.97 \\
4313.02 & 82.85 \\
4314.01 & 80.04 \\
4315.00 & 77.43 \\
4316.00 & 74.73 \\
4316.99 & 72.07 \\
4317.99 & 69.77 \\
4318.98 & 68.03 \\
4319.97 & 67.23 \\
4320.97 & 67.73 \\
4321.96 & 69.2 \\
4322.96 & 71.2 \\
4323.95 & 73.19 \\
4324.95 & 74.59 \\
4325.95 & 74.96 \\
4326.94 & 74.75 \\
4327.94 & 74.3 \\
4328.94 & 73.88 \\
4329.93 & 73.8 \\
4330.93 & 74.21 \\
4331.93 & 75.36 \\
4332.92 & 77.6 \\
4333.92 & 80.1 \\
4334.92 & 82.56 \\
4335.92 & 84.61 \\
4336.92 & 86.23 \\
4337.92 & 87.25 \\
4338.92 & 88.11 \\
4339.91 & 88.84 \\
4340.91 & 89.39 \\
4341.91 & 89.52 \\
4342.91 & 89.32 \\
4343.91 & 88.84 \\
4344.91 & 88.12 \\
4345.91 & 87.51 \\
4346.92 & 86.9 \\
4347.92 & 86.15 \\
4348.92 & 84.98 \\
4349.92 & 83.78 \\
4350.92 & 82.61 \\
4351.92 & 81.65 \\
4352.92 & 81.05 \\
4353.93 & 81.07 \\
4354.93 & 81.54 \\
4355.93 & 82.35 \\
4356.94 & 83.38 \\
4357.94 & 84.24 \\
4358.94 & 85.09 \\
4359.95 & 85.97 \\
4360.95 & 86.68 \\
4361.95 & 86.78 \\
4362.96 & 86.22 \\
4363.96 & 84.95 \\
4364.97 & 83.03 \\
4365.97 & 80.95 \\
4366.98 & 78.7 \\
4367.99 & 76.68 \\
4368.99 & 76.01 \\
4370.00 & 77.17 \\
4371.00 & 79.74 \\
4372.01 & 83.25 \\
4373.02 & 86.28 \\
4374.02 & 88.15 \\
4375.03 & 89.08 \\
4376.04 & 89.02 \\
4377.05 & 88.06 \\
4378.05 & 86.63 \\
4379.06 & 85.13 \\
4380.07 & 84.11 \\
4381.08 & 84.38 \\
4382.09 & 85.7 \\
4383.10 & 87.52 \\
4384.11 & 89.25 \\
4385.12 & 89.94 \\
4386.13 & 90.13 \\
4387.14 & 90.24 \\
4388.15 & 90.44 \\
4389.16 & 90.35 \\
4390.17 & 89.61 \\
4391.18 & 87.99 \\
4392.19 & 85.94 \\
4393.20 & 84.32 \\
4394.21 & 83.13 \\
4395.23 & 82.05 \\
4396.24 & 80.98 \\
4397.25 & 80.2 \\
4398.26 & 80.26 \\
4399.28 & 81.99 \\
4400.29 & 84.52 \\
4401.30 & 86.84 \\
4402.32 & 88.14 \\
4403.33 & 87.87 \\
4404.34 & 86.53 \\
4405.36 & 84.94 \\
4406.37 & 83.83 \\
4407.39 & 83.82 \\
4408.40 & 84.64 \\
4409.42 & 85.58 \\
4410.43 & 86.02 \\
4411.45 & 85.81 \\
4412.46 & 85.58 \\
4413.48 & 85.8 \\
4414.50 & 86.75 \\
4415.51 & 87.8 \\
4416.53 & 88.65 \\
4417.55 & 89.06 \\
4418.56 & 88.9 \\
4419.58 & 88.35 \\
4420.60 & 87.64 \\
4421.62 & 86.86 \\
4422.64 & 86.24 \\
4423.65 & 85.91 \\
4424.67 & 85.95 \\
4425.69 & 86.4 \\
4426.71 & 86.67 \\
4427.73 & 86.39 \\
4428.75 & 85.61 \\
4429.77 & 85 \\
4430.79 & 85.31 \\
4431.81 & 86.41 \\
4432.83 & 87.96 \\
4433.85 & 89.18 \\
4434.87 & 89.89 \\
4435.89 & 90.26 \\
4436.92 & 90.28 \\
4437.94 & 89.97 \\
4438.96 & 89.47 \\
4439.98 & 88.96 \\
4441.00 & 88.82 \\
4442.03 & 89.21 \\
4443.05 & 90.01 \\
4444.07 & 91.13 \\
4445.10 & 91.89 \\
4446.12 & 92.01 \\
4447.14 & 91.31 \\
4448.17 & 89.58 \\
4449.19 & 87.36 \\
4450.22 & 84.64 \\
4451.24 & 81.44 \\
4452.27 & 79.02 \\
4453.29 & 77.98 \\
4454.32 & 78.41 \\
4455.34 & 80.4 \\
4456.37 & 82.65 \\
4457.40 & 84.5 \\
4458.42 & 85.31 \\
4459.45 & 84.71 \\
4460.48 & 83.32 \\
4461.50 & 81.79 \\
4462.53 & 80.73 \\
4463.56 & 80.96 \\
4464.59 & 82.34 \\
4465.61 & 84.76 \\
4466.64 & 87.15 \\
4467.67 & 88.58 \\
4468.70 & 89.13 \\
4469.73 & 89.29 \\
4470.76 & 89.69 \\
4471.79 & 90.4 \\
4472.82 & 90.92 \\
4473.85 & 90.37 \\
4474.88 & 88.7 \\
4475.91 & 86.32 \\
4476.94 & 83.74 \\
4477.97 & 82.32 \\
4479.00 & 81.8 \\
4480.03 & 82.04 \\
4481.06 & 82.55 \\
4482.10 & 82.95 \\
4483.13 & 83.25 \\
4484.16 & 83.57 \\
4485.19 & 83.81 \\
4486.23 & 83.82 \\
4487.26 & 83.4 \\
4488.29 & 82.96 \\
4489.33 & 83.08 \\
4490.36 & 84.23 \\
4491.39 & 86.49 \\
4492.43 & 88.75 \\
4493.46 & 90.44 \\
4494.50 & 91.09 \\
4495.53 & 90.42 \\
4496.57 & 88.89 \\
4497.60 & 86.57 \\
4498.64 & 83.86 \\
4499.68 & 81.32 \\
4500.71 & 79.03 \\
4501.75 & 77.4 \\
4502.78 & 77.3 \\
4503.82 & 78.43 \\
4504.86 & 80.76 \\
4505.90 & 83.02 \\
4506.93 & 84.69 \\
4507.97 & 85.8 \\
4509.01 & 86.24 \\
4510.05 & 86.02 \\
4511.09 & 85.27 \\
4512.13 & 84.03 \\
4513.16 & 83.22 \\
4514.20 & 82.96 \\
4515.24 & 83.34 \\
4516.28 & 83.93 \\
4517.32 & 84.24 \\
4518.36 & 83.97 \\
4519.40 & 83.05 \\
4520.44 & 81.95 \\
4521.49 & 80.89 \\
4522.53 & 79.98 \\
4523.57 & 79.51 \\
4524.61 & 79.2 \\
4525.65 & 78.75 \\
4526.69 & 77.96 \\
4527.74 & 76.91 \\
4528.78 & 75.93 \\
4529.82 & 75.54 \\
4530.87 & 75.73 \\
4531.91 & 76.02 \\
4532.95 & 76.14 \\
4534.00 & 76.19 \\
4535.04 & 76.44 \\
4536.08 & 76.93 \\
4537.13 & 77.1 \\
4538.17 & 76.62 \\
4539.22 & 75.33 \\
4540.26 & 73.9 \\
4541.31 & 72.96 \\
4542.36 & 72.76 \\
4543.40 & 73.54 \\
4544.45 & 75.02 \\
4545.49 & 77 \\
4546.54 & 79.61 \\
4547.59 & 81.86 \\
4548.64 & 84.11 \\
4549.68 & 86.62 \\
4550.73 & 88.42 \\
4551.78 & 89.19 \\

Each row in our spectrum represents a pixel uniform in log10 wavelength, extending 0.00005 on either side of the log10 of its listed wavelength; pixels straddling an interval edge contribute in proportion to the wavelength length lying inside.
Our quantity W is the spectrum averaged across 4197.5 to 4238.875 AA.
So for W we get 83.5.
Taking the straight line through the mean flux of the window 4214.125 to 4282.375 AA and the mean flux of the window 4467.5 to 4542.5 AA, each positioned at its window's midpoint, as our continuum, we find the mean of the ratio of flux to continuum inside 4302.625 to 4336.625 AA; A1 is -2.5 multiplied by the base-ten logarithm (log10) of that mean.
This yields 0.07 mag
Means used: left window 85.2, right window 82.5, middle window 79.1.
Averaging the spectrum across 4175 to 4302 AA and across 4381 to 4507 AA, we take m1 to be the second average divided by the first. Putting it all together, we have 1.1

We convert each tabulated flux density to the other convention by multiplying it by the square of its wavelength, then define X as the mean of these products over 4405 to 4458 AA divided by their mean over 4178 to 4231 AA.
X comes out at 1.3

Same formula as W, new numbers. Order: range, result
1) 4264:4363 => 83.3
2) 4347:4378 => 83.6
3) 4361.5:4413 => 85.1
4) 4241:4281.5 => 85.1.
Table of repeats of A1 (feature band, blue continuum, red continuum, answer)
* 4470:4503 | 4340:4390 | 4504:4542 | -0.05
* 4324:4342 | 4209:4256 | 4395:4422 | 0.06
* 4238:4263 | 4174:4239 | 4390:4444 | -0.10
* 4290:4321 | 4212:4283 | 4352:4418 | 0.03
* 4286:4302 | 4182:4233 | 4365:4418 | -0.05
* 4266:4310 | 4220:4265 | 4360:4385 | -0.02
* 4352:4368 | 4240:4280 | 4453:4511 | 0.02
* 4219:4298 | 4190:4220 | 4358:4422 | -0.05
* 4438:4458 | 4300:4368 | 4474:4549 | -0.06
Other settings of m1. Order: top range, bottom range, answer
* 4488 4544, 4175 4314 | 1.01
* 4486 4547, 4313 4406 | 0.98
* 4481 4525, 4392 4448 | 0.96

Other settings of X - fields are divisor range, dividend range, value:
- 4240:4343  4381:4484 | 1.11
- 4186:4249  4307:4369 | 1.07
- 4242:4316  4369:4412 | 1.06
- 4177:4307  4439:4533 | 1.17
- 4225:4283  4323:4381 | 1.01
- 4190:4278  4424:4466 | 1.14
